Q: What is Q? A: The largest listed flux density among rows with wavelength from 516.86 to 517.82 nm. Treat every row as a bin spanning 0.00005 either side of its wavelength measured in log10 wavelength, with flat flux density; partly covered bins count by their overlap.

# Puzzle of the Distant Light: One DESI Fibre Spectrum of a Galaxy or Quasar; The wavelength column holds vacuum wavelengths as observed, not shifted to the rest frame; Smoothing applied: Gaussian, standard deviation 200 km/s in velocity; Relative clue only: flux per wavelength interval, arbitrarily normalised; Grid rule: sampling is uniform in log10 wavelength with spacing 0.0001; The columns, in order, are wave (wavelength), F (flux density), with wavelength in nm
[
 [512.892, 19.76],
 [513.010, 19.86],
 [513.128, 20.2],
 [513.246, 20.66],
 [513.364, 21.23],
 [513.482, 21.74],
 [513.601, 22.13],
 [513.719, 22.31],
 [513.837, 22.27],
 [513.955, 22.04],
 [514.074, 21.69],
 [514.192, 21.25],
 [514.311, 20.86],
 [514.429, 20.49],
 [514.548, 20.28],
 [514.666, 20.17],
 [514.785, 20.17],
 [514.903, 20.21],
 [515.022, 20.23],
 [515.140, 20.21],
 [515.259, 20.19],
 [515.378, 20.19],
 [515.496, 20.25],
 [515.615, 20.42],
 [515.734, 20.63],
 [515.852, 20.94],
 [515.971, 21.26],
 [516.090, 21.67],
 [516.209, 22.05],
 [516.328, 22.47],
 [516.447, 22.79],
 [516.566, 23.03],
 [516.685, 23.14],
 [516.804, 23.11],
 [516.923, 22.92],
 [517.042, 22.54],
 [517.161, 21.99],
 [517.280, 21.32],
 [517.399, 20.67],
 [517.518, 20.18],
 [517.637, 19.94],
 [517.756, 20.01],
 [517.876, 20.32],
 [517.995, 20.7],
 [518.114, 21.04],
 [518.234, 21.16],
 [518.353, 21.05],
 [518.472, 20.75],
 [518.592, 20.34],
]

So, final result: 22.92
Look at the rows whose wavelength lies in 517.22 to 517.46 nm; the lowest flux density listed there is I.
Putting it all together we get 20.67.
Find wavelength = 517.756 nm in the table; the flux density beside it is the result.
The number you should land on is 20.01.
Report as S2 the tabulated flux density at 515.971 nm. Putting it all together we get 21.26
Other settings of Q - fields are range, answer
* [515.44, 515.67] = 20.42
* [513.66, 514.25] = 22.31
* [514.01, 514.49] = 21.69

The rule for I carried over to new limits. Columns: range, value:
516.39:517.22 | 21.99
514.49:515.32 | 20.17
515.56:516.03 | 20.42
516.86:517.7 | 19.94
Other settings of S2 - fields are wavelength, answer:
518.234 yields 21.16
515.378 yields 20.19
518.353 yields 21.05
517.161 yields 21.99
